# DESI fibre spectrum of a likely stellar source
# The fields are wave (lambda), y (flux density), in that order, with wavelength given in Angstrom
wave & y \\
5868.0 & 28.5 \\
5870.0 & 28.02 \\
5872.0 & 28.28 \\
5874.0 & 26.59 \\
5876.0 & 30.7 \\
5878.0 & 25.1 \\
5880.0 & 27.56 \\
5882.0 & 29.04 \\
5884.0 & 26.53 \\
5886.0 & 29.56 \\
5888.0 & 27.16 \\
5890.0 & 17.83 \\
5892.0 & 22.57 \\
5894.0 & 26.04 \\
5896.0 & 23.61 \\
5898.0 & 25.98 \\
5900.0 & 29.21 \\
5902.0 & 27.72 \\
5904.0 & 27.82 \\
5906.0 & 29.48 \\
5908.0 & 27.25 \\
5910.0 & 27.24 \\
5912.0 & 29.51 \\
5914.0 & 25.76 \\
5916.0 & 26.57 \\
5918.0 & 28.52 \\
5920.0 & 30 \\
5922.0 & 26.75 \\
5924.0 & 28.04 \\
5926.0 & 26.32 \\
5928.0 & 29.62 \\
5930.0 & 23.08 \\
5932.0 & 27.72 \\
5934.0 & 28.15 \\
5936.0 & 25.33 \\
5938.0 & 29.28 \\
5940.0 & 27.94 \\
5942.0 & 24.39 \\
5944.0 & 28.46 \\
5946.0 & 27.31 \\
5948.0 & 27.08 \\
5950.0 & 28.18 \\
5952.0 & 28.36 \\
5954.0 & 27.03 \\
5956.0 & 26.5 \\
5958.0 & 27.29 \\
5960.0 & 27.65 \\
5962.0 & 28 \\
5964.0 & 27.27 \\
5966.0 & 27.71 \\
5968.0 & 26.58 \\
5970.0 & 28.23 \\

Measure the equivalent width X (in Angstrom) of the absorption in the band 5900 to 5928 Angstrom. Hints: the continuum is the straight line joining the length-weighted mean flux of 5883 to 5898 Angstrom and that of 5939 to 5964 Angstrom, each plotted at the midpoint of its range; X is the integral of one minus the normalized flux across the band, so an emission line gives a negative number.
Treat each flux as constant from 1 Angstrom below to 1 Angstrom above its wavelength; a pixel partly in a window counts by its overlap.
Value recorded -2.3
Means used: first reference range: 24.8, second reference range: 27.3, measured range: 27.9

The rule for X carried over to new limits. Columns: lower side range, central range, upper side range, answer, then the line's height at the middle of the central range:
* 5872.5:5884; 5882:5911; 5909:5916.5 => 1.2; 27.5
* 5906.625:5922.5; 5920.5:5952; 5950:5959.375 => 0.4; 27.6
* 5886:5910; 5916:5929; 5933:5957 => -0.7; 26.7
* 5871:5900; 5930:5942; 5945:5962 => 0.1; 27.2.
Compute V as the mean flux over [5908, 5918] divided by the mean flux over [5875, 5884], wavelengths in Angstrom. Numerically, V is 0.98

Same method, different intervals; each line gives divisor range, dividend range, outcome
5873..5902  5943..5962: 1.05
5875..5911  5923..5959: 1.02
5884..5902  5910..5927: 1.09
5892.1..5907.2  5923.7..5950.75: 1.01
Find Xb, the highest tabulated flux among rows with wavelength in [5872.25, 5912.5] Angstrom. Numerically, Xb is 30.7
